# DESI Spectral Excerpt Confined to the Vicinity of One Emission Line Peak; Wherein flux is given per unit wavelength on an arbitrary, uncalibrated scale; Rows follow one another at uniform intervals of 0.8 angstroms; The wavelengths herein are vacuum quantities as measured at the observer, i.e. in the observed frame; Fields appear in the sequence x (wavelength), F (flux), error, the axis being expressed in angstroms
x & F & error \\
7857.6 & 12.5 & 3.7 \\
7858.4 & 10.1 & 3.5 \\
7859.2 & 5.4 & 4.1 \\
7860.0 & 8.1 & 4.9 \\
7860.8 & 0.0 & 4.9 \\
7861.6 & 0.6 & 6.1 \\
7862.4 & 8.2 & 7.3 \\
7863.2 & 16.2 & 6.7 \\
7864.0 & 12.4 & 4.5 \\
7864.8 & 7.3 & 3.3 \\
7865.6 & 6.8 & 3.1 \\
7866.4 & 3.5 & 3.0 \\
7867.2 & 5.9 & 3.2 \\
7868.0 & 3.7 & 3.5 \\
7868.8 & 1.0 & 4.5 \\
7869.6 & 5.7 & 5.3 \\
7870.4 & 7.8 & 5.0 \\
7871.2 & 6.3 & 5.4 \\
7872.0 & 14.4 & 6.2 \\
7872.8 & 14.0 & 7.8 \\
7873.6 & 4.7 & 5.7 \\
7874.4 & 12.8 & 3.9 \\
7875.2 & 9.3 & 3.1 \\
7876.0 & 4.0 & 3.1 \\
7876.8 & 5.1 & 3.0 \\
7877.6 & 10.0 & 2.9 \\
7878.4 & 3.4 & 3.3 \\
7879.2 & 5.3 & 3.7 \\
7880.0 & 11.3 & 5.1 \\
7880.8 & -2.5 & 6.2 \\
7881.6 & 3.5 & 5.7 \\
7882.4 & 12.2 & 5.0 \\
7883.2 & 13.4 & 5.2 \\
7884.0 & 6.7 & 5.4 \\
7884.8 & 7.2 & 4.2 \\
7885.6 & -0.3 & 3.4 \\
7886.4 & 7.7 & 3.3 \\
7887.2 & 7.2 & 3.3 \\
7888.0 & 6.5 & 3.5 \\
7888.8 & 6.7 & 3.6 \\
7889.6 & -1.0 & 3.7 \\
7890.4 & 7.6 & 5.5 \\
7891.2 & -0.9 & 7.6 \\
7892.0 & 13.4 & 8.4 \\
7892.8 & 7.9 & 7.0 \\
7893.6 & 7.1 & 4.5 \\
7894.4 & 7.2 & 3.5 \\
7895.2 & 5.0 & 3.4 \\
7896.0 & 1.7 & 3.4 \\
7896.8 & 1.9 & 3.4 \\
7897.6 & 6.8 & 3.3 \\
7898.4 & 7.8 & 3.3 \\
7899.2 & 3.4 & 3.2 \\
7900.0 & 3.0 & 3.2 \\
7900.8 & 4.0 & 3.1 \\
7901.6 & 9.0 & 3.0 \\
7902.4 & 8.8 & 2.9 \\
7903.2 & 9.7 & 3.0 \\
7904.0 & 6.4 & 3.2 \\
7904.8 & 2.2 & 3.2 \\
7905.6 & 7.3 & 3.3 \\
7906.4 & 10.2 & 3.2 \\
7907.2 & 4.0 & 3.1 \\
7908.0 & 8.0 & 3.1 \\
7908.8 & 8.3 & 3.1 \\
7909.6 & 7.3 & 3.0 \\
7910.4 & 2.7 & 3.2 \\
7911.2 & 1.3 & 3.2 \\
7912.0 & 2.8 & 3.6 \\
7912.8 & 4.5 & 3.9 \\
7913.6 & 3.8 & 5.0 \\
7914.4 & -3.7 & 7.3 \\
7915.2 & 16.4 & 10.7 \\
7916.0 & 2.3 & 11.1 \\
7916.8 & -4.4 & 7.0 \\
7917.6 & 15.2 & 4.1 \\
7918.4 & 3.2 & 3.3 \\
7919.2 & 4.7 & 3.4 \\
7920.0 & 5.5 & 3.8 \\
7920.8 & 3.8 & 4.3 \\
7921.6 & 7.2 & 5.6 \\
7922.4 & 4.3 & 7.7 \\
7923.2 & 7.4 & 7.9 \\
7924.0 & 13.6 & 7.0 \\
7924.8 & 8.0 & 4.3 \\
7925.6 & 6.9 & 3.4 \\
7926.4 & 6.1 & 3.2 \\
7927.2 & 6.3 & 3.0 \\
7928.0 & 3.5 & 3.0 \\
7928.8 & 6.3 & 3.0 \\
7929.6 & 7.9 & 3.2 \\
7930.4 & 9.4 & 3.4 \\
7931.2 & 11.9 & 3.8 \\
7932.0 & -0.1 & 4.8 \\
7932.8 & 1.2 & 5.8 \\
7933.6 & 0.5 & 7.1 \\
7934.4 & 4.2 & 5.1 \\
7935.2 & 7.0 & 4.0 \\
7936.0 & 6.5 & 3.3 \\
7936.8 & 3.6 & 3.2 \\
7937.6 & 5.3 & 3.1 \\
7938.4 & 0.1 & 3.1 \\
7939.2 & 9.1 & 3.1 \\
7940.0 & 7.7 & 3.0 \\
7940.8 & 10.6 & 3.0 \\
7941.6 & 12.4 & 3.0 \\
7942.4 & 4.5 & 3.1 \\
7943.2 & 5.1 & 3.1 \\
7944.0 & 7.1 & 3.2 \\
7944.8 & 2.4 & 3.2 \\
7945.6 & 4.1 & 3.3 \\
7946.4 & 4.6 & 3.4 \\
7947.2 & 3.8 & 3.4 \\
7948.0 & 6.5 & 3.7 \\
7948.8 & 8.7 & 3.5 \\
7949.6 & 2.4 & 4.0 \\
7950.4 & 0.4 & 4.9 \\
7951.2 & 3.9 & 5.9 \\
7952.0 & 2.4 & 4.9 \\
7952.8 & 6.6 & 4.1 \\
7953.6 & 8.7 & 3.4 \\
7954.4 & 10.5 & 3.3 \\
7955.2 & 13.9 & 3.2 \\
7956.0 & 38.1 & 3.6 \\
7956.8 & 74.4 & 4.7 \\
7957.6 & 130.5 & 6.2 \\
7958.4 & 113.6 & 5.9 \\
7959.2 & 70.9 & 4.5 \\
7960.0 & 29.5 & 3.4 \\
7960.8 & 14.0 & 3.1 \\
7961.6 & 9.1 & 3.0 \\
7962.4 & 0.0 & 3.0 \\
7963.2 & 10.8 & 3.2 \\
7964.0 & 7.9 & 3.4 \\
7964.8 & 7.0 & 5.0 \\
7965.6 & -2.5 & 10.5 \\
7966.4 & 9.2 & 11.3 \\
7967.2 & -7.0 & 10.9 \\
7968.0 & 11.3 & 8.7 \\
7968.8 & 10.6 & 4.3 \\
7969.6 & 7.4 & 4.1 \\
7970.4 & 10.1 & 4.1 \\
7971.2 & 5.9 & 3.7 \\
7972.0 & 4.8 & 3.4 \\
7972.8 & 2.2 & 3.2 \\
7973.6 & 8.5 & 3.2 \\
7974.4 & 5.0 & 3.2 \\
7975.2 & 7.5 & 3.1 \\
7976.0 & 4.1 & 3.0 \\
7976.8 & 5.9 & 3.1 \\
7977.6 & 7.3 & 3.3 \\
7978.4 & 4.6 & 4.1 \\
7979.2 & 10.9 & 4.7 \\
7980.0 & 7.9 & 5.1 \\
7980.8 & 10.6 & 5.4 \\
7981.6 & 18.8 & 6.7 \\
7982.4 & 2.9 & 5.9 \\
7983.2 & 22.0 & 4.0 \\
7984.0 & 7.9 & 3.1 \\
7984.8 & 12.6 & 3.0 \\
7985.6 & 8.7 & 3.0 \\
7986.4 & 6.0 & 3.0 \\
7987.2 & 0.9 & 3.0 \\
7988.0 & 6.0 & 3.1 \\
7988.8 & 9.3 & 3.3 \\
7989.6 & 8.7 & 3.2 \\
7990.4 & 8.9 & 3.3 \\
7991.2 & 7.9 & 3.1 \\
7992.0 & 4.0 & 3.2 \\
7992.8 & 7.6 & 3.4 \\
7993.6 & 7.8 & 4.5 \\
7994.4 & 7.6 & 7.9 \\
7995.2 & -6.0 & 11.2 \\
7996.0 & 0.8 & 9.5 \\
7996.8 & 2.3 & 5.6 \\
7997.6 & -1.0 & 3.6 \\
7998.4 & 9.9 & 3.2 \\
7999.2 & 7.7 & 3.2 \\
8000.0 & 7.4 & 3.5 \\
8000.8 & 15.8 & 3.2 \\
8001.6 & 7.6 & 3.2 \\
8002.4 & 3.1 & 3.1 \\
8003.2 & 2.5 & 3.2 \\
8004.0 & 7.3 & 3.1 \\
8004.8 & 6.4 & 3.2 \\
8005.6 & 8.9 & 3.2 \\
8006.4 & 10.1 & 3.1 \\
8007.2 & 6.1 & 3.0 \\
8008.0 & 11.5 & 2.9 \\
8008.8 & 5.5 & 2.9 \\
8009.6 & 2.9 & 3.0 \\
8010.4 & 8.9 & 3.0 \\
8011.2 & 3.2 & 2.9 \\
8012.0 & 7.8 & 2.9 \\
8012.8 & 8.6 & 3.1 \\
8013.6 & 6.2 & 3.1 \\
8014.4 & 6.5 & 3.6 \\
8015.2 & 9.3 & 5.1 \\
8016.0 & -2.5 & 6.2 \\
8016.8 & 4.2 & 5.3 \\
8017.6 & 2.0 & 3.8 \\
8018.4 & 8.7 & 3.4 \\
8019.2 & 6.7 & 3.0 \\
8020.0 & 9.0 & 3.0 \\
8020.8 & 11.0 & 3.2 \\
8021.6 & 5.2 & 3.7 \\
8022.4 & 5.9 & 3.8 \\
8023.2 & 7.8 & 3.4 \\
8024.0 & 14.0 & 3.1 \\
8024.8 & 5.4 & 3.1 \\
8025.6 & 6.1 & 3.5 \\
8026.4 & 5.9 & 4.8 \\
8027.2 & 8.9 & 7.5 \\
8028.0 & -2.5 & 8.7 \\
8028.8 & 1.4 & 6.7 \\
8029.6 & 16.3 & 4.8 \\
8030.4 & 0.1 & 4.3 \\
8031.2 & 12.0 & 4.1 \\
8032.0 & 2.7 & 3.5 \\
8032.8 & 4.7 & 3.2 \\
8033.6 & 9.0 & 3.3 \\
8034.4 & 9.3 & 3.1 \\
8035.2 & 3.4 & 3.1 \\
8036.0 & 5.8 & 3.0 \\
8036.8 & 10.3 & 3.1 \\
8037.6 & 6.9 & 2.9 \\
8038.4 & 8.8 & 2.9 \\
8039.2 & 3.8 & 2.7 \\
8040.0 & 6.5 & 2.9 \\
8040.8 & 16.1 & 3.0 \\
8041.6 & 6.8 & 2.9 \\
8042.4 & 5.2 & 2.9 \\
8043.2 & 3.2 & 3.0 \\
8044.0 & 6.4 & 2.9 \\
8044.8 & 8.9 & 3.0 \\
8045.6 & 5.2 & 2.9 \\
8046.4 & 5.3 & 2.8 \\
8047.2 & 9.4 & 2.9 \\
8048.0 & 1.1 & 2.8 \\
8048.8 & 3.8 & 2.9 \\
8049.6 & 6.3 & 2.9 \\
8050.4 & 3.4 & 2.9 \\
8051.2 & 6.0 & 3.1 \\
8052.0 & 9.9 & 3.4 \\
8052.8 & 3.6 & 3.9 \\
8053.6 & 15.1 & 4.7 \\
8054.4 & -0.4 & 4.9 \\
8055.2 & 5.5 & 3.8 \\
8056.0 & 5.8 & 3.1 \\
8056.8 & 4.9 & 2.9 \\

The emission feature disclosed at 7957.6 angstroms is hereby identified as H-alpha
